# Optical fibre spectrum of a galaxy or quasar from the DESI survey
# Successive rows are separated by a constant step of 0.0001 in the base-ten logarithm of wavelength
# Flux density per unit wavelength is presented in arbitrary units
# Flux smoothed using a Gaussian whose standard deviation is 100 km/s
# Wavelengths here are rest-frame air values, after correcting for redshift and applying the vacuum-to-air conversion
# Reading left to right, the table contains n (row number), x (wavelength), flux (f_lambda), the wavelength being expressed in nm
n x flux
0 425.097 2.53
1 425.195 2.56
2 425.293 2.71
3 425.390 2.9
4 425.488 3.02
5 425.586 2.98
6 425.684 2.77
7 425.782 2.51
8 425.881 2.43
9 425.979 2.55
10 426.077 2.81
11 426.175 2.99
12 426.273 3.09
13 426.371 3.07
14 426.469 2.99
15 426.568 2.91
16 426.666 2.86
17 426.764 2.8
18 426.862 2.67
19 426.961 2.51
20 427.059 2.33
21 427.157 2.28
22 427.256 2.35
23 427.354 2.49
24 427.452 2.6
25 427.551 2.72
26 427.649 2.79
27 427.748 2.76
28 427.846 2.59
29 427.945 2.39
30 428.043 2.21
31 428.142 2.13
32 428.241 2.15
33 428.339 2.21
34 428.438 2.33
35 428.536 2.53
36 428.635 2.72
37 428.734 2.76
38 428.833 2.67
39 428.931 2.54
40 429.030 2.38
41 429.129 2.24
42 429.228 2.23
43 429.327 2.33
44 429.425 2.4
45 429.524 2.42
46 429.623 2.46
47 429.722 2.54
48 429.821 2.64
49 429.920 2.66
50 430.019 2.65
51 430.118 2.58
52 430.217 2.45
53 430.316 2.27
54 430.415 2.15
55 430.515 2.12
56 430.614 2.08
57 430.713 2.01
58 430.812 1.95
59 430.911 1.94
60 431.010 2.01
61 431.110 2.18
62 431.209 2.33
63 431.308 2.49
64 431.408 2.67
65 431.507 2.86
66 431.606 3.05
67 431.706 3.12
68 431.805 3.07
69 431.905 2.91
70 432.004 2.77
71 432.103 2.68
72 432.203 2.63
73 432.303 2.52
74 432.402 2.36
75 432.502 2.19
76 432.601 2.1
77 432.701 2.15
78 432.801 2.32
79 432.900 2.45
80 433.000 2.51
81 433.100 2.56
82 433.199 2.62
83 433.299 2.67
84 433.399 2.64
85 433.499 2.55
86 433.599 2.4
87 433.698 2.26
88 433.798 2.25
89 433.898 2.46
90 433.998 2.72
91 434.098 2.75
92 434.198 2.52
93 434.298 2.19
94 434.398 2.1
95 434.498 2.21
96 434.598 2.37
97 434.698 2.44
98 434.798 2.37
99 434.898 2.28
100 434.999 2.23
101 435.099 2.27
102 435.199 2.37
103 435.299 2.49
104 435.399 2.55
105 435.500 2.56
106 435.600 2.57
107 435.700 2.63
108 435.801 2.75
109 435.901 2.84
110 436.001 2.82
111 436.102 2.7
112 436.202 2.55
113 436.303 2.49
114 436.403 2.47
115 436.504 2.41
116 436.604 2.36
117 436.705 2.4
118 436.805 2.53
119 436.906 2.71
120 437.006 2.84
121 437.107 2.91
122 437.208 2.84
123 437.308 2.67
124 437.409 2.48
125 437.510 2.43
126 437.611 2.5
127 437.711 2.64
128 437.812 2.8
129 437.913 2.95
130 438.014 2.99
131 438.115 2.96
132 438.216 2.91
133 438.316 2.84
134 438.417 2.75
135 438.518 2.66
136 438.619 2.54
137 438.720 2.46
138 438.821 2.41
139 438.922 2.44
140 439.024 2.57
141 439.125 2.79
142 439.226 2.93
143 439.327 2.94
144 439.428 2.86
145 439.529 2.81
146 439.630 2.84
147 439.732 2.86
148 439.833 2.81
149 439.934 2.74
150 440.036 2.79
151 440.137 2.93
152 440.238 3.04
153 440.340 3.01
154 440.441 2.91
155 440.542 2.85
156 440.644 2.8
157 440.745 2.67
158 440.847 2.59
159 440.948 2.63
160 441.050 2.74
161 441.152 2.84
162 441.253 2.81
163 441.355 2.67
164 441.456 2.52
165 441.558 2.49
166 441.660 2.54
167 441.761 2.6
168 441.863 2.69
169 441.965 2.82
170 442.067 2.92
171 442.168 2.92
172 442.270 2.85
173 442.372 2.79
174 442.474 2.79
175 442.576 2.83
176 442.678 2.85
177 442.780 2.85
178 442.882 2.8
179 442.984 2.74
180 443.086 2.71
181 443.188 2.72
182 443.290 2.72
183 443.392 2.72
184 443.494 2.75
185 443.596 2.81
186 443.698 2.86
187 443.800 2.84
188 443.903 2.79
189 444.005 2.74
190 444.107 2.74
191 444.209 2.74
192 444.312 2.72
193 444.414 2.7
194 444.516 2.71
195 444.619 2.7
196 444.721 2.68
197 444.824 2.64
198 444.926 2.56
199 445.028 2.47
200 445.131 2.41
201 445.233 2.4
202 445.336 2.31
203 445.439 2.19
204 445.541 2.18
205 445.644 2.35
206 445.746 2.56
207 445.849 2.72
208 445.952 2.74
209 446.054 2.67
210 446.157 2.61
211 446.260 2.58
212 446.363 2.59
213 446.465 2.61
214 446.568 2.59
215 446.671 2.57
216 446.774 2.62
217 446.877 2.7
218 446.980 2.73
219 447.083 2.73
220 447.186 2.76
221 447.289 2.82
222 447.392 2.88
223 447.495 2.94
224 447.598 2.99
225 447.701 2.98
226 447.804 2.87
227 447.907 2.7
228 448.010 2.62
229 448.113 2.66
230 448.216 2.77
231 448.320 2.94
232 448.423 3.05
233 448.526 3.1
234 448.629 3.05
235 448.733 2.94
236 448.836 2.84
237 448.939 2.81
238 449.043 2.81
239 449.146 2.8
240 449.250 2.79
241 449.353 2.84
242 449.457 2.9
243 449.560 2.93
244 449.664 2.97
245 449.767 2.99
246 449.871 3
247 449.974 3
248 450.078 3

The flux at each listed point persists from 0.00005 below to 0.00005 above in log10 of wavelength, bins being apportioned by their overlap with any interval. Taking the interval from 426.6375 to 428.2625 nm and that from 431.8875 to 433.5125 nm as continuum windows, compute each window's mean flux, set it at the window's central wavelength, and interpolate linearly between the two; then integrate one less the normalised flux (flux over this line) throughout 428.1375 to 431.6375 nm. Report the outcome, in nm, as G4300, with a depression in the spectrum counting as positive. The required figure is 0.16 nm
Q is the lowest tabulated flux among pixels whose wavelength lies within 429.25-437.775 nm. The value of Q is 1.94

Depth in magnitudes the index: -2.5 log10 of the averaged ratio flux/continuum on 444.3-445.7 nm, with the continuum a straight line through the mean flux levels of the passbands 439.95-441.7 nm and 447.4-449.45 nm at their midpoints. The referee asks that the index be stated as 0.131 mag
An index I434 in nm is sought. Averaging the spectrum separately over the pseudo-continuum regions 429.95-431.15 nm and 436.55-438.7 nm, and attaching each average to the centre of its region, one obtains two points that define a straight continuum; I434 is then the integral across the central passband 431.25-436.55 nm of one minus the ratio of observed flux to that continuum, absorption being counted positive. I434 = -0.21 nm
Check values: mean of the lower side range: 2.21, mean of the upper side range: 2.7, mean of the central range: 2.53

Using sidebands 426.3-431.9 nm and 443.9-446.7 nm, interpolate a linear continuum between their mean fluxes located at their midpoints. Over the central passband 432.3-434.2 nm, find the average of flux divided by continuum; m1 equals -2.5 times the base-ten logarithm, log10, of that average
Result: 0.03 mag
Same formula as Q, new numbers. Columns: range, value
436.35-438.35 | 2.36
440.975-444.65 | 2.49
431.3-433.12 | 2.1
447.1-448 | 2.7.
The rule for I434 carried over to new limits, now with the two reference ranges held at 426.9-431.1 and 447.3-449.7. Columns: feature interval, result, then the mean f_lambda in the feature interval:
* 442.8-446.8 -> 0.22 nm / 2.63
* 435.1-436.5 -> -0.01 nm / 2.58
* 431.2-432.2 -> -0.14 nm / 2.81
